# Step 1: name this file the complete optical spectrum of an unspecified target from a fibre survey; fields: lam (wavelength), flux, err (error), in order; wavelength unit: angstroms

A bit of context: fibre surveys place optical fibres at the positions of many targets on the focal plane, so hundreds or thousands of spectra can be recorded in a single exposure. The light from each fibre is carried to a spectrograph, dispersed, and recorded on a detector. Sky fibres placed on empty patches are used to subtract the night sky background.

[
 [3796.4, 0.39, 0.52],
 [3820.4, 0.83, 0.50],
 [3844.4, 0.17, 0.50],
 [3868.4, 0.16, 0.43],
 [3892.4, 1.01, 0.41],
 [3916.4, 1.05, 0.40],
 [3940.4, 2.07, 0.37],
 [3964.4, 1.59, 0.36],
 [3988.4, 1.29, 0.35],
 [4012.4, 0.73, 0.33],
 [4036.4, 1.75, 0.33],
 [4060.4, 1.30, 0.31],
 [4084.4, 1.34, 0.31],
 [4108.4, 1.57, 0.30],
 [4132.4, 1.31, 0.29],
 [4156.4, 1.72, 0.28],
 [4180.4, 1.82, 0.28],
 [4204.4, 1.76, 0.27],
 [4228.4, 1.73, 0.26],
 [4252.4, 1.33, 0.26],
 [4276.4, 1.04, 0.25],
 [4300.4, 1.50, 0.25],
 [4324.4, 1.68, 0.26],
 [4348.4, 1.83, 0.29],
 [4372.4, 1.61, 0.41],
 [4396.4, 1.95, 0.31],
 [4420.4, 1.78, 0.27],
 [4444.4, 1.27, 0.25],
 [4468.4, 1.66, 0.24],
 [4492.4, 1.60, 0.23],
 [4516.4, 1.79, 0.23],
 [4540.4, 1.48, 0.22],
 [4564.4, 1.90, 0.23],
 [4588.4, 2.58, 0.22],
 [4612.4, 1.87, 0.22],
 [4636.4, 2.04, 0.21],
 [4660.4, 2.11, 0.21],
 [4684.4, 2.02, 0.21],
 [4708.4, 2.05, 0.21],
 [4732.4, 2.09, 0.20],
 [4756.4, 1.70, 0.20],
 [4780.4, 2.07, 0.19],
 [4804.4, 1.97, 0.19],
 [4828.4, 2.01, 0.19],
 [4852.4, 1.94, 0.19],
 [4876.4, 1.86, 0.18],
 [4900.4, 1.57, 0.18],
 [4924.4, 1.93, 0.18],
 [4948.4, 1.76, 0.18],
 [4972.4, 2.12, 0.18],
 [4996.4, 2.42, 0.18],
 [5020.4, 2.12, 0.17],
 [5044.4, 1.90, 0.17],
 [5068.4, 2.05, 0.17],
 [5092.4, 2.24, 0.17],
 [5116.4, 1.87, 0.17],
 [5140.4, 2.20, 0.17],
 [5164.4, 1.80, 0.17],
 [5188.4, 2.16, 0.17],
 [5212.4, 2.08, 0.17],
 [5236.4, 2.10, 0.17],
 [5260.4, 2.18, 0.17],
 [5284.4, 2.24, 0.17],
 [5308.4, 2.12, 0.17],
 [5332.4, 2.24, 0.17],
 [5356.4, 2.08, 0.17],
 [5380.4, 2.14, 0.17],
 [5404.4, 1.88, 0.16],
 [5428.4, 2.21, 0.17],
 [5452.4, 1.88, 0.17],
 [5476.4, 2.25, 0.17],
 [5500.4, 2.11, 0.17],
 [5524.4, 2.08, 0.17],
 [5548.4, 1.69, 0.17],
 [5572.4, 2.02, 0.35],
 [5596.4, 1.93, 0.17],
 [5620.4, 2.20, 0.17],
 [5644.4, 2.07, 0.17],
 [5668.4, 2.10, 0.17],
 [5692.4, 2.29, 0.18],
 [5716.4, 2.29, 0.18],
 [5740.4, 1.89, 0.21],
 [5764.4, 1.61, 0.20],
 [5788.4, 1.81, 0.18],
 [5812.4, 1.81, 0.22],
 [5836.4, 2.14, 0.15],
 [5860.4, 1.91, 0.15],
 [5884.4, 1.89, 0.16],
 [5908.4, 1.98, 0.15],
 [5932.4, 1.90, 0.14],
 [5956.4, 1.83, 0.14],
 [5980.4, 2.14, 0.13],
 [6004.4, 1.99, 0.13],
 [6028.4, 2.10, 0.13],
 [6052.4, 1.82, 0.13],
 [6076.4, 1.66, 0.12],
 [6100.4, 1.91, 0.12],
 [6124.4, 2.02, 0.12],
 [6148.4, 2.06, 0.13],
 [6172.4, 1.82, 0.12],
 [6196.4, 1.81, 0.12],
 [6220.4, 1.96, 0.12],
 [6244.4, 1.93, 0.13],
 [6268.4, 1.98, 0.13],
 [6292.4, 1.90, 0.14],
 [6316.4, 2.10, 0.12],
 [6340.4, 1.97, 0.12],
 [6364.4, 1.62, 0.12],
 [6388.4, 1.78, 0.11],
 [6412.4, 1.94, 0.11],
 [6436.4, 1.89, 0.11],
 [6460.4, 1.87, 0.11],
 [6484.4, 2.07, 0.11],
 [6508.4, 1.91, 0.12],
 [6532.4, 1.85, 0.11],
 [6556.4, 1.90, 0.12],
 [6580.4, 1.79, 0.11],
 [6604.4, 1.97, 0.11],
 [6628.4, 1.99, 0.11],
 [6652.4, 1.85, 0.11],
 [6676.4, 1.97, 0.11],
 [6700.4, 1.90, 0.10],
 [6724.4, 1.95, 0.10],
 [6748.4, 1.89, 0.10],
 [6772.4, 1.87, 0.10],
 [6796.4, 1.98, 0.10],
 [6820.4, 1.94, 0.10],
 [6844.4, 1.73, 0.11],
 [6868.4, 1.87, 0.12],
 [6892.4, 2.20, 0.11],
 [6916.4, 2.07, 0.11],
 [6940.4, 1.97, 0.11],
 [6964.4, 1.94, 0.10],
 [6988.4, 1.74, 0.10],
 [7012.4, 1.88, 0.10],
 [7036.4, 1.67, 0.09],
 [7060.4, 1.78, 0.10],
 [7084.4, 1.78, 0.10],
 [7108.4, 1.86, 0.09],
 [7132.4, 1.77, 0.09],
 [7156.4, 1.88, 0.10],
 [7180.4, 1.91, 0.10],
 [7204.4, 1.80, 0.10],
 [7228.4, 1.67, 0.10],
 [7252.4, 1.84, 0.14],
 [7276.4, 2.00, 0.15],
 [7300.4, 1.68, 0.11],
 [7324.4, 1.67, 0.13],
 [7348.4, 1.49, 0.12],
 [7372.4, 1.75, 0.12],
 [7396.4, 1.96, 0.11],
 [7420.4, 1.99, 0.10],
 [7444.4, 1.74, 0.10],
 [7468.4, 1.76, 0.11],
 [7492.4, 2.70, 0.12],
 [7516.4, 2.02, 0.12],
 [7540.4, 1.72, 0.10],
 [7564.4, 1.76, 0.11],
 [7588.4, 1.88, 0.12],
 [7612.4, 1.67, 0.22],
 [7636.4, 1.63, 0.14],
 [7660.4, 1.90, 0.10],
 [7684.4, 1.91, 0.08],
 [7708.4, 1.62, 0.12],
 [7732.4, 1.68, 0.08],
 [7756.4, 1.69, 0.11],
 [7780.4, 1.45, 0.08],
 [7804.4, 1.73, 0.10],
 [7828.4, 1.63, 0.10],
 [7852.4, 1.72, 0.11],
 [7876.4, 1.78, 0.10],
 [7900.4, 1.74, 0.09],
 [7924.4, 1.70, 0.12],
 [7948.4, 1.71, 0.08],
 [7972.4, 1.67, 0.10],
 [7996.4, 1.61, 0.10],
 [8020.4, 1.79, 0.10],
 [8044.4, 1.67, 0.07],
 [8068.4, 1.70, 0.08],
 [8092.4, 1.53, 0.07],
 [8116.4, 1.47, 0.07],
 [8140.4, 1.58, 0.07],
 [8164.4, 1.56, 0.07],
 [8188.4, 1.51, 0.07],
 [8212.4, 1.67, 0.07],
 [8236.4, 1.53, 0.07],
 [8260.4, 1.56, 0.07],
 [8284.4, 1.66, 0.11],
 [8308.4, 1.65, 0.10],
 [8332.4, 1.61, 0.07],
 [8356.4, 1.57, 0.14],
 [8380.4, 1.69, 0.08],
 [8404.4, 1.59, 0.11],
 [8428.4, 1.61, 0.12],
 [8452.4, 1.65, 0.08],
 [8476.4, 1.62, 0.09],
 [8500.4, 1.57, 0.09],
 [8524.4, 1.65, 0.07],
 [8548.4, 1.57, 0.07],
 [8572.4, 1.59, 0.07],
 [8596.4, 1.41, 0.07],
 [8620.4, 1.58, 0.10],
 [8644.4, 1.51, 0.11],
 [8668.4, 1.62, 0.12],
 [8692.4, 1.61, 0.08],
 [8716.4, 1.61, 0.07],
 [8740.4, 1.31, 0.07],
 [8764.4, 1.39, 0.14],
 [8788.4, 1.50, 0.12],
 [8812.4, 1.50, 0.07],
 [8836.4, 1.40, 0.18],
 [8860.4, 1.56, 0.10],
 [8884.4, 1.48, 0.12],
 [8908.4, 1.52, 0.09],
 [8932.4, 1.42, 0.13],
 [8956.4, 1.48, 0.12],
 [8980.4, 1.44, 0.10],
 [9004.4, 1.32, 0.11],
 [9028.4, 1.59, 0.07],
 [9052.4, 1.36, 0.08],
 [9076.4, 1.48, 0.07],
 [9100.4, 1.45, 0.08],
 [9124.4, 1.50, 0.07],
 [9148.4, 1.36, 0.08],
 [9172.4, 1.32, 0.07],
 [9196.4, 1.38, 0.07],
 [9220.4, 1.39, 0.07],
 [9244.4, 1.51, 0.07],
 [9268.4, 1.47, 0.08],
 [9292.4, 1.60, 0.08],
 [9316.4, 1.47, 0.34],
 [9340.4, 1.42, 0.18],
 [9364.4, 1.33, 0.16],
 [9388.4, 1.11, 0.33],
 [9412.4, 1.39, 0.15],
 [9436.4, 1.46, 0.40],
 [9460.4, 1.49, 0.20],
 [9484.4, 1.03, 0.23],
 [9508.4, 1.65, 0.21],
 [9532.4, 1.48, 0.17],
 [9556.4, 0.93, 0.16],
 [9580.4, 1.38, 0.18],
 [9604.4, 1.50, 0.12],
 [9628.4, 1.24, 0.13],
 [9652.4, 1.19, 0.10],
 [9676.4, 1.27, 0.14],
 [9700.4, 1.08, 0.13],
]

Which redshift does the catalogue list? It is 0.140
